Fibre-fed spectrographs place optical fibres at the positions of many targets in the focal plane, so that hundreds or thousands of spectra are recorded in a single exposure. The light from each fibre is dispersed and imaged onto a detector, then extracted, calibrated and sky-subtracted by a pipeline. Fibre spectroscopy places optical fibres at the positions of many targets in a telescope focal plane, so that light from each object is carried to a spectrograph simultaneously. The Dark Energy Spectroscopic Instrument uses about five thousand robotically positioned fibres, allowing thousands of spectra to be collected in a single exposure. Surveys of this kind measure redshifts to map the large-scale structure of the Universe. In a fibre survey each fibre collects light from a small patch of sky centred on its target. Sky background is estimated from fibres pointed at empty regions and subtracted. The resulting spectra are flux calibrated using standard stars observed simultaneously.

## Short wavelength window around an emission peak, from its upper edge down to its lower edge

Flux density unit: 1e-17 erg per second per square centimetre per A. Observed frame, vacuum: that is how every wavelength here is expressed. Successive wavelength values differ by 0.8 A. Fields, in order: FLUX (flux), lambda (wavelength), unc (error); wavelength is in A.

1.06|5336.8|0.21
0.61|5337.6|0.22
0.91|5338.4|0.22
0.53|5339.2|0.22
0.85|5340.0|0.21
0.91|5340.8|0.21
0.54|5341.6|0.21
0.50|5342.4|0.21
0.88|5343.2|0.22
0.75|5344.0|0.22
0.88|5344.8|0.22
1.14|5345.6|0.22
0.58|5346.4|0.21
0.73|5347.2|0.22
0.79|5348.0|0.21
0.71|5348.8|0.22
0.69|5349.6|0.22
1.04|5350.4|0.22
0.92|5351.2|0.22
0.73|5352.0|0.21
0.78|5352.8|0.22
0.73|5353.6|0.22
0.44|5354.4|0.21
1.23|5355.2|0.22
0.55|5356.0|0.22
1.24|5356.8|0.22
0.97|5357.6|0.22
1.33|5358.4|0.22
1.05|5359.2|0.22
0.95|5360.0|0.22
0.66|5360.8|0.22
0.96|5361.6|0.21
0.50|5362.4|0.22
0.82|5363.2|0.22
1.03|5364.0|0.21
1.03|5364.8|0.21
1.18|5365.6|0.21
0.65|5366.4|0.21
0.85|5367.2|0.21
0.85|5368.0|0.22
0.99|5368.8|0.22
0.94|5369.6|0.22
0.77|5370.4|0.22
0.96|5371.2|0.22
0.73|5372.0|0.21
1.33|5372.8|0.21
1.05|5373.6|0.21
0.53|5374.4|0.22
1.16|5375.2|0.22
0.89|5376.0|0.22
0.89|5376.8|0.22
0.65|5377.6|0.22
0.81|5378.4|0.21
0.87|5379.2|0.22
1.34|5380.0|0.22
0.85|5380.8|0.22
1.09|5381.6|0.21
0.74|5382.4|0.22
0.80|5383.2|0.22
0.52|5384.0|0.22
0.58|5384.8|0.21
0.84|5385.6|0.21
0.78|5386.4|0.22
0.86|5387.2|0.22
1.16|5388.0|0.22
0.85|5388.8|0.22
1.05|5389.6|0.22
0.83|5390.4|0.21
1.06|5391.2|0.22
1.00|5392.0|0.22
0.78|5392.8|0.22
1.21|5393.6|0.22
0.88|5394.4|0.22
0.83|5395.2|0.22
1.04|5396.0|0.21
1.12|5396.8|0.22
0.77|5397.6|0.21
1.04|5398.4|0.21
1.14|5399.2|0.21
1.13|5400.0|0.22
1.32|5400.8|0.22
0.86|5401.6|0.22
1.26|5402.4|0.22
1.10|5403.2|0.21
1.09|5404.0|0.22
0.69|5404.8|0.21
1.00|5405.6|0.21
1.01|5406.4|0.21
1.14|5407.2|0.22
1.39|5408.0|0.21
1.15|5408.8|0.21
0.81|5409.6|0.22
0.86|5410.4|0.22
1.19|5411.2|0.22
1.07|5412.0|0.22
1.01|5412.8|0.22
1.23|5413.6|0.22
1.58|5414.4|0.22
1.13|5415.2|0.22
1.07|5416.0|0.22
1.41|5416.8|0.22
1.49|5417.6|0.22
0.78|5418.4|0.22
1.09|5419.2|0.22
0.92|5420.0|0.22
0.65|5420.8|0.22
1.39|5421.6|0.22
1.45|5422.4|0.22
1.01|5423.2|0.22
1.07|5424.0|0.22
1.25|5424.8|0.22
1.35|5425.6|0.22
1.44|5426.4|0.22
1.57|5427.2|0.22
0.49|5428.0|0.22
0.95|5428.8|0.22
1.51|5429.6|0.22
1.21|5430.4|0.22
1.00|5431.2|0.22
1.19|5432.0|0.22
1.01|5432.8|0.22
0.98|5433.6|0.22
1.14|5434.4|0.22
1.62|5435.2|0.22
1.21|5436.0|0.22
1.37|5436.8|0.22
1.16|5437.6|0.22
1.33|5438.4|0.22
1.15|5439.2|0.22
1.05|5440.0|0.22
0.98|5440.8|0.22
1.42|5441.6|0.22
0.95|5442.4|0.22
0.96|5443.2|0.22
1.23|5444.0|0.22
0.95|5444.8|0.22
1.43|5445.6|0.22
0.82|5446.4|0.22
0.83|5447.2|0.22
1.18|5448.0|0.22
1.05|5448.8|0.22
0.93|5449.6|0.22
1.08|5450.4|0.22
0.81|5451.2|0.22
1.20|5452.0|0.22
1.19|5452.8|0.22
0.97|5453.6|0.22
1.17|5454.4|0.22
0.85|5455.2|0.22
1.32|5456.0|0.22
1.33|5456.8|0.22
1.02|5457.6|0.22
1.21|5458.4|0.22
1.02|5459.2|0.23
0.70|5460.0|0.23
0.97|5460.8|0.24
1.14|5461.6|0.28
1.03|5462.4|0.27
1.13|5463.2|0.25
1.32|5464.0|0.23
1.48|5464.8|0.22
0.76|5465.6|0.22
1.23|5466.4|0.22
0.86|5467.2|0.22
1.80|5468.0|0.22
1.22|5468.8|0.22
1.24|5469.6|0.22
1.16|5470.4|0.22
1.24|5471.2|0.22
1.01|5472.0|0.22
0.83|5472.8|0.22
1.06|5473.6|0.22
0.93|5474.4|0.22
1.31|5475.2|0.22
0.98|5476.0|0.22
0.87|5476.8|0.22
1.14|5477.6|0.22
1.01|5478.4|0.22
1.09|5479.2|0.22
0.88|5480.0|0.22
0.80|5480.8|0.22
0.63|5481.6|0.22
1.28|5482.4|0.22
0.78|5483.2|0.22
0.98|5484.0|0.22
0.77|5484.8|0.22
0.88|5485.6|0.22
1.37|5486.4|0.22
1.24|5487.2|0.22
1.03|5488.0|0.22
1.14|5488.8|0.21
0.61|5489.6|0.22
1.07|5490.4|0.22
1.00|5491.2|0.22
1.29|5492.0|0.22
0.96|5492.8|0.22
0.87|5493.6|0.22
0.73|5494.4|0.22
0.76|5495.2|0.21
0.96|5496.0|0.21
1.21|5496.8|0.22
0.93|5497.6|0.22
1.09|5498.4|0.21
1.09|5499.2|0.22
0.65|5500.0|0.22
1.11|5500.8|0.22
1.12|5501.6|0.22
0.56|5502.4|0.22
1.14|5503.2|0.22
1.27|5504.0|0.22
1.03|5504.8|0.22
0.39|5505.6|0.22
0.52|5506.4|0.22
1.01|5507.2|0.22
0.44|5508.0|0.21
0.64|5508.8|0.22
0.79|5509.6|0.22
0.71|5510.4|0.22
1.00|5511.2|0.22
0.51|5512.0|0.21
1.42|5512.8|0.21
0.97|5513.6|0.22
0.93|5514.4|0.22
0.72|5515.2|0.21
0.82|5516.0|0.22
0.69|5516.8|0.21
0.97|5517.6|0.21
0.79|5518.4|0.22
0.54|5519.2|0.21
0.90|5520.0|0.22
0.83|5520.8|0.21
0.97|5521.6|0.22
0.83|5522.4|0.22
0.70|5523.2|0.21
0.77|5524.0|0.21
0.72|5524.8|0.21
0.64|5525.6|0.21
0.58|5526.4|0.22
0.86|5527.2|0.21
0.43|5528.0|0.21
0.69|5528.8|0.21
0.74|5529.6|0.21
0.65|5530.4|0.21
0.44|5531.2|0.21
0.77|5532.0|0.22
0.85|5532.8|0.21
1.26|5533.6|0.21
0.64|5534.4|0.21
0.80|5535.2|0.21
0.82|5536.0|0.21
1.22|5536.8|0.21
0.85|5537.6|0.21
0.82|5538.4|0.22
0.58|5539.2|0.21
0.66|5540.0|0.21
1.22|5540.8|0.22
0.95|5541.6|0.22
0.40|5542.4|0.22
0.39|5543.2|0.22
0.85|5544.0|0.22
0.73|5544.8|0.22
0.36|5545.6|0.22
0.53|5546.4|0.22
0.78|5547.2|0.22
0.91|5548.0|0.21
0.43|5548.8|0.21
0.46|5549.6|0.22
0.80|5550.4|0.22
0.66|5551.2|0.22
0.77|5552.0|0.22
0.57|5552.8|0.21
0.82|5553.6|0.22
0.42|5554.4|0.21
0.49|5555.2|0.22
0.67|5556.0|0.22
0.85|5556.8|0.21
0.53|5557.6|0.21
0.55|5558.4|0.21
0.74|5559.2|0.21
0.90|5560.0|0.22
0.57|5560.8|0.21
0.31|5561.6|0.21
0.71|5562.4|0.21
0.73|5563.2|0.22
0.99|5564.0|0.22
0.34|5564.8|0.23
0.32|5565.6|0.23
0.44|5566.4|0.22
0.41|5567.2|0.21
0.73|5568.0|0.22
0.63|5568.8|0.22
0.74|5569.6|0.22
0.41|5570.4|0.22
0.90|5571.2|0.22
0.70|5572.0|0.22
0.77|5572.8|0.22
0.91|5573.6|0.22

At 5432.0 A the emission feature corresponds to C III]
